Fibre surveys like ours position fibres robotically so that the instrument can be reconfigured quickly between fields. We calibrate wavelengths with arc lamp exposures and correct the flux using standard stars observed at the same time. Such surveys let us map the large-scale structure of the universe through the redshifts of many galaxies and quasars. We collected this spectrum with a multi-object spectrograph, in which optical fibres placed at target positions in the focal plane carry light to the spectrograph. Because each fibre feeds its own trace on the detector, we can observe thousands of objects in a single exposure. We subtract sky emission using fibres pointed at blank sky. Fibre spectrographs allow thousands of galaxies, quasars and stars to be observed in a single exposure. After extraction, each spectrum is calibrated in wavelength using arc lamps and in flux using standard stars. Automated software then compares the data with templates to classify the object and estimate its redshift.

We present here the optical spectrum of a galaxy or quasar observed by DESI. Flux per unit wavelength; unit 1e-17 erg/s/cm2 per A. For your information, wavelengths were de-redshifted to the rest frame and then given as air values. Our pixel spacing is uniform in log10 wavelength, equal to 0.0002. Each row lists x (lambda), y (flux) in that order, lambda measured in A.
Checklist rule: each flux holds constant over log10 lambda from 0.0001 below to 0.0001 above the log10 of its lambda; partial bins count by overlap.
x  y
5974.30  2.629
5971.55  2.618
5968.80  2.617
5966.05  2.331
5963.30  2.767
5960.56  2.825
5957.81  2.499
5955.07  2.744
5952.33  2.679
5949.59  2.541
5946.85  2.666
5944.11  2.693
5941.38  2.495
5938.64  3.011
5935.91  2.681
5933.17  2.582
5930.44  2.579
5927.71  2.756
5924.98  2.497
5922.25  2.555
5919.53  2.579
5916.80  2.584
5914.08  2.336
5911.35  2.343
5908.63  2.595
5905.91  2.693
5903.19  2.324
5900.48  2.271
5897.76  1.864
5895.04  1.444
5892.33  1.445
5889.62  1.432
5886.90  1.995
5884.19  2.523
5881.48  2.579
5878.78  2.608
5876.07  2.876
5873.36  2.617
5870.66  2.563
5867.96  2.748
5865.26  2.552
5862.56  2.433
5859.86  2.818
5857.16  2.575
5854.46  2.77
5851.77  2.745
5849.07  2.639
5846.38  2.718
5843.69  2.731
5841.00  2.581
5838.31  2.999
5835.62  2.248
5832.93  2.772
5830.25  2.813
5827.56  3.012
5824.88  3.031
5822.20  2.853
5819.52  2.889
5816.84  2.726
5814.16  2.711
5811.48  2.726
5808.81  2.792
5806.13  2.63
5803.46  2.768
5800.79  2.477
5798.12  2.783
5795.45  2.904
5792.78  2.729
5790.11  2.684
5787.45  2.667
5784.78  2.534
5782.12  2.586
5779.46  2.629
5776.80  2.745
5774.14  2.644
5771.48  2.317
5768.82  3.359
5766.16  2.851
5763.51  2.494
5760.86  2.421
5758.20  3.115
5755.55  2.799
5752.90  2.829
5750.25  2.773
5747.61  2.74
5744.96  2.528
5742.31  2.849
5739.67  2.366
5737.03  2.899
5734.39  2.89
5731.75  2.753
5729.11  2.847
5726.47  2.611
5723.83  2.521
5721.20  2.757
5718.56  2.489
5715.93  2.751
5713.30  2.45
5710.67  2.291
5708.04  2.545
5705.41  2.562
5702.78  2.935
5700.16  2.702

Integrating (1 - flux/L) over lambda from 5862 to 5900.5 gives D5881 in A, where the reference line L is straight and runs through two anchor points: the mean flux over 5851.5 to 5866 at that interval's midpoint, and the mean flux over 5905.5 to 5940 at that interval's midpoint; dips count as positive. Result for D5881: 5.4 A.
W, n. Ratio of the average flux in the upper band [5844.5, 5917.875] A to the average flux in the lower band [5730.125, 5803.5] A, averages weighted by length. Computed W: 0.89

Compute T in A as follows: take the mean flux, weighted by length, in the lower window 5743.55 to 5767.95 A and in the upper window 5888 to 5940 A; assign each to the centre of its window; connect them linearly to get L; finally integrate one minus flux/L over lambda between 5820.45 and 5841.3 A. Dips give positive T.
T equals -2.0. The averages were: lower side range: 2.74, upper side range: 2.34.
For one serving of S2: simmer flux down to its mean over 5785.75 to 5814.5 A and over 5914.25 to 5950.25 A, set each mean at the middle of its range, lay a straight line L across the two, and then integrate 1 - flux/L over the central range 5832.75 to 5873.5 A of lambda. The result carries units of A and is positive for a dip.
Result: 0.3 A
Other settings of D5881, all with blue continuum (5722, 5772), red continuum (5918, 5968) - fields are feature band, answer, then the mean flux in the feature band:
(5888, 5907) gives 5.3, 1.91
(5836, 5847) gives -0.1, 2.72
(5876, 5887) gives 0.6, 2.53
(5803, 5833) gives -1.2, 2.81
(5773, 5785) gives 0.4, 2.64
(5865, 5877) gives 0.0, 2.68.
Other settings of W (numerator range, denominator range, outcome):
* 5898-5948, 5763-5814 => 0.94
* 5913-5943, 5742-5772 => 0.94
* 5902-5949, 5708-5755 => 0.97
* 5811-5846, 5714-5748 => 1.03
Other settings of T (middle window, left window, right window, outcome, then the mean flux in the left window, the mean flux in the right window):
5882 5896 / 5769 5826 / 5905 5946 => 4.3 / 2.72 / 2.6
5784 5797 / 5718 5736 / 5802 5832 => 0.3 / 2.71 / 2.81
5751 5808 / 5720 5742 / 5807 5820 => 0.5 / 2.71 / 2.75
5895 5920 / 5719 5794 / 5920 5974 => 3.0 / 2.71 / 2.64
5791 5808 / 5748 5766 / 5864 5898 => -0.9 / 2.75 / 2.26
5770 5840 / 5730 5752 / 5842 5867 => -0.7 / 2.73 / 2.66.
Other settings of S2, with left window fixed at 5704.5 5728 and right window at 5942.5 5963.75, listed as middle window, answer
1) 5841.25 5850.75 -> -0.2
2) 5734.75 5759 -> -1.8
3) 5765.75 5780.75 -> -1.0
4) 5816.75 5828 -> -1.3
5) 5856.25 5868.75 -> 0.0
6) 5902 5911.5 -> 0.5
